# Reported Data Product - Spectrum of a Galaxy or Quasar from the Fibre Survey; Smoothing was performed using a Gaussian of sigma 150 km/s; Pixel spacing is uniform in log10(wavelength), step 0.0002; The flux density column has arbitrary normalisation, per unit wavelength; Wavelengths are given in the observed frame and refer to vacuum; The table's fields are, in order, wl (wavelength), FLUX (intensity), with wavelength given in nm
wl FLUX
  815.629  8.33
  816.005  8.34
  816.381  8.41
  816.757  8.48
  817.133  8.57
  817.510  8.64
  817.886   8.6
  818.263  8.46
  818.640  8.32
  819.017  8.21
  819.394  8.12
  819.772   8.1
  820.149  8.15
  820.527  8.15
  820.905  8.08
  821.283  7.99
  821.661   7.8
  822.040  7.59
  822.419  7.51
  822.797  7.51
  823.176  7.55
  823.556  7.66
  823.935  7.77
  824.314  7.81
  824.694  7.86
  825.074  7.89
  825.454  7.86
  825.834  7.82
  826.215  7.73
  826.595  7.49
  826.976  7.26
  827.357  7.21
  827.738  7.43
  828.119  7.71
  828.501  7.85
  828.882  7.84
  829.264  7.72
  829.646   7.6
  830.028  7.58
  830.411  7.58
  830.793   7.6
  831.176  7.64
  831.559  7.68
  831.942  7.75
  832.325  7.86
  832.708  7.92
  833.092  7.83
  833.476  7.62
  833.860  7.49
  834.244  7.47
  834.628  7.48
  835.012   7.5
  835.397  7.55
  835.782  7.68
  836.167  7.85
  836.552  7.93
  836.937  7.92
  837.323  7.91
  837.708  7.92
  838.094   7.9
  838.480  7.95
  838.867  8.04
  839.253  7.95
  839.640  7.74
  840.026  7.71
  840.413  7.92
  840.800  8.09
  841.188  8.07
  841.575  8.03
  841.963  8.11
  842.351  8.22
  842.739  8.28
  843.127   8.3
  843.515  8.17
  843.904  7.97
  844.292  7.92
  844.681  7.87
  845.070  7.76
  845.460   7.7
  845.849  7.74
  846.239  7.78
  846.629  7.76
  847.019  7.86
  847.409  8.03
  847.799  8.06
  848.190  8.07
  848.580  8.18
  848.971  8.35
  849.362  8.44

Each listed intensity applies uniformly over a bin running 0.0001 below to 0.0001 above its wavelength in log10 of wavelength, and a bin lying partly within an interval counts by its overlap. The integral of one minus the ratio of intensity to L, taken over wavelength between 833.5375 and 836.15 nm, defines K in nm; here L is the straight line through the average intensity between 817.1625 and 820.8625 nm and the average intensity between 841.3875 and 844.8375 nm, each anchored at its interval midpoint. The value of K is 0.20 nm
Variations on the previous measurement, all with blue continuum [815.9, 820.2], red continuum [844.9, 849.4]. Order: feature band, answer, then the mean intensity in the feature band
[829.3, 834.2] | 0.30 nm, 7.67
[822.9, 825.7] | 0.18 nm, 7.76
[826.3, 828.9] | 0.22 nm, 7.53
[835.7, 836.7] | 0.04 nm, 7.83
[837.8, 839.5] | 0.03 nm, 7.95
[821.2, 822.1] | 0.06 nm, 7.8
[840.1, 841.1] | 0.01 nm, 7.97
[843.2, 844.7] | 0.00 nm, 8.02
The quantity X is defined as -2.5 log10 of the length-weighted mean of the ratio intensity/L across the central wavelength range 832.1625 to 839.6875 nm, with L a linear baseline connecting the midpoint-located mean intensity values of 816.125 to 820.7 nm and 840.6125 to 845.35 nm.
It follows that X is 0.05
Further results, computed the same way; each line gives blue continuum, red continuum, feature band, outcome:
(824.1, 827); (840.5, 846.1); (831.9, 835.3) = 0.030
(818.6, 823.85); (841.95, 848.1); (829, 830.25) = 0.039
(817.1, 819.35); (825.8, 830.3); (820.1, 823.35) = 0.046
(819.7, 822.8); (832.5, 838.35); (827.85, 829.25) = 0.006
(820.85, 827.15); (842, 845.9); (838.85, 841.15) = 0.005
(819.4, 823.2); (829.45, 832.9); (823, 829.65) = 0.015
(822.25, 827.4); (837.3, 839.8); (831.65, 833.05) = -0.005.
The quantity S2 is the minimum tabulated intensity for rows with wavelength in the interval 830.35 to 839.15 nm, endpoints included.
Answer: 7.47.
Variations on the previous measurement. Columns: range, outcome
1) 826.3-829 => 7.21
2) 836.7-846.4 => 7.7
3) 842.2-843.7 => 8.17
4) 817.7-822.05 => 7.59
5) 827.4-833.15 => 7.43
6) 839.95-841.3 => 7.71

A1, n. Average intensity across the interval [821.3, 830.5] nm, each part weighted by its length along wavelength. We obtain 7.66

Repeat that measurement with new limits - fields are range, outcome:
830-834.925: 7.65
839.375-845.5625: 7.99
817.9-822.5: 8.07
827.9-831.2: 7.68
